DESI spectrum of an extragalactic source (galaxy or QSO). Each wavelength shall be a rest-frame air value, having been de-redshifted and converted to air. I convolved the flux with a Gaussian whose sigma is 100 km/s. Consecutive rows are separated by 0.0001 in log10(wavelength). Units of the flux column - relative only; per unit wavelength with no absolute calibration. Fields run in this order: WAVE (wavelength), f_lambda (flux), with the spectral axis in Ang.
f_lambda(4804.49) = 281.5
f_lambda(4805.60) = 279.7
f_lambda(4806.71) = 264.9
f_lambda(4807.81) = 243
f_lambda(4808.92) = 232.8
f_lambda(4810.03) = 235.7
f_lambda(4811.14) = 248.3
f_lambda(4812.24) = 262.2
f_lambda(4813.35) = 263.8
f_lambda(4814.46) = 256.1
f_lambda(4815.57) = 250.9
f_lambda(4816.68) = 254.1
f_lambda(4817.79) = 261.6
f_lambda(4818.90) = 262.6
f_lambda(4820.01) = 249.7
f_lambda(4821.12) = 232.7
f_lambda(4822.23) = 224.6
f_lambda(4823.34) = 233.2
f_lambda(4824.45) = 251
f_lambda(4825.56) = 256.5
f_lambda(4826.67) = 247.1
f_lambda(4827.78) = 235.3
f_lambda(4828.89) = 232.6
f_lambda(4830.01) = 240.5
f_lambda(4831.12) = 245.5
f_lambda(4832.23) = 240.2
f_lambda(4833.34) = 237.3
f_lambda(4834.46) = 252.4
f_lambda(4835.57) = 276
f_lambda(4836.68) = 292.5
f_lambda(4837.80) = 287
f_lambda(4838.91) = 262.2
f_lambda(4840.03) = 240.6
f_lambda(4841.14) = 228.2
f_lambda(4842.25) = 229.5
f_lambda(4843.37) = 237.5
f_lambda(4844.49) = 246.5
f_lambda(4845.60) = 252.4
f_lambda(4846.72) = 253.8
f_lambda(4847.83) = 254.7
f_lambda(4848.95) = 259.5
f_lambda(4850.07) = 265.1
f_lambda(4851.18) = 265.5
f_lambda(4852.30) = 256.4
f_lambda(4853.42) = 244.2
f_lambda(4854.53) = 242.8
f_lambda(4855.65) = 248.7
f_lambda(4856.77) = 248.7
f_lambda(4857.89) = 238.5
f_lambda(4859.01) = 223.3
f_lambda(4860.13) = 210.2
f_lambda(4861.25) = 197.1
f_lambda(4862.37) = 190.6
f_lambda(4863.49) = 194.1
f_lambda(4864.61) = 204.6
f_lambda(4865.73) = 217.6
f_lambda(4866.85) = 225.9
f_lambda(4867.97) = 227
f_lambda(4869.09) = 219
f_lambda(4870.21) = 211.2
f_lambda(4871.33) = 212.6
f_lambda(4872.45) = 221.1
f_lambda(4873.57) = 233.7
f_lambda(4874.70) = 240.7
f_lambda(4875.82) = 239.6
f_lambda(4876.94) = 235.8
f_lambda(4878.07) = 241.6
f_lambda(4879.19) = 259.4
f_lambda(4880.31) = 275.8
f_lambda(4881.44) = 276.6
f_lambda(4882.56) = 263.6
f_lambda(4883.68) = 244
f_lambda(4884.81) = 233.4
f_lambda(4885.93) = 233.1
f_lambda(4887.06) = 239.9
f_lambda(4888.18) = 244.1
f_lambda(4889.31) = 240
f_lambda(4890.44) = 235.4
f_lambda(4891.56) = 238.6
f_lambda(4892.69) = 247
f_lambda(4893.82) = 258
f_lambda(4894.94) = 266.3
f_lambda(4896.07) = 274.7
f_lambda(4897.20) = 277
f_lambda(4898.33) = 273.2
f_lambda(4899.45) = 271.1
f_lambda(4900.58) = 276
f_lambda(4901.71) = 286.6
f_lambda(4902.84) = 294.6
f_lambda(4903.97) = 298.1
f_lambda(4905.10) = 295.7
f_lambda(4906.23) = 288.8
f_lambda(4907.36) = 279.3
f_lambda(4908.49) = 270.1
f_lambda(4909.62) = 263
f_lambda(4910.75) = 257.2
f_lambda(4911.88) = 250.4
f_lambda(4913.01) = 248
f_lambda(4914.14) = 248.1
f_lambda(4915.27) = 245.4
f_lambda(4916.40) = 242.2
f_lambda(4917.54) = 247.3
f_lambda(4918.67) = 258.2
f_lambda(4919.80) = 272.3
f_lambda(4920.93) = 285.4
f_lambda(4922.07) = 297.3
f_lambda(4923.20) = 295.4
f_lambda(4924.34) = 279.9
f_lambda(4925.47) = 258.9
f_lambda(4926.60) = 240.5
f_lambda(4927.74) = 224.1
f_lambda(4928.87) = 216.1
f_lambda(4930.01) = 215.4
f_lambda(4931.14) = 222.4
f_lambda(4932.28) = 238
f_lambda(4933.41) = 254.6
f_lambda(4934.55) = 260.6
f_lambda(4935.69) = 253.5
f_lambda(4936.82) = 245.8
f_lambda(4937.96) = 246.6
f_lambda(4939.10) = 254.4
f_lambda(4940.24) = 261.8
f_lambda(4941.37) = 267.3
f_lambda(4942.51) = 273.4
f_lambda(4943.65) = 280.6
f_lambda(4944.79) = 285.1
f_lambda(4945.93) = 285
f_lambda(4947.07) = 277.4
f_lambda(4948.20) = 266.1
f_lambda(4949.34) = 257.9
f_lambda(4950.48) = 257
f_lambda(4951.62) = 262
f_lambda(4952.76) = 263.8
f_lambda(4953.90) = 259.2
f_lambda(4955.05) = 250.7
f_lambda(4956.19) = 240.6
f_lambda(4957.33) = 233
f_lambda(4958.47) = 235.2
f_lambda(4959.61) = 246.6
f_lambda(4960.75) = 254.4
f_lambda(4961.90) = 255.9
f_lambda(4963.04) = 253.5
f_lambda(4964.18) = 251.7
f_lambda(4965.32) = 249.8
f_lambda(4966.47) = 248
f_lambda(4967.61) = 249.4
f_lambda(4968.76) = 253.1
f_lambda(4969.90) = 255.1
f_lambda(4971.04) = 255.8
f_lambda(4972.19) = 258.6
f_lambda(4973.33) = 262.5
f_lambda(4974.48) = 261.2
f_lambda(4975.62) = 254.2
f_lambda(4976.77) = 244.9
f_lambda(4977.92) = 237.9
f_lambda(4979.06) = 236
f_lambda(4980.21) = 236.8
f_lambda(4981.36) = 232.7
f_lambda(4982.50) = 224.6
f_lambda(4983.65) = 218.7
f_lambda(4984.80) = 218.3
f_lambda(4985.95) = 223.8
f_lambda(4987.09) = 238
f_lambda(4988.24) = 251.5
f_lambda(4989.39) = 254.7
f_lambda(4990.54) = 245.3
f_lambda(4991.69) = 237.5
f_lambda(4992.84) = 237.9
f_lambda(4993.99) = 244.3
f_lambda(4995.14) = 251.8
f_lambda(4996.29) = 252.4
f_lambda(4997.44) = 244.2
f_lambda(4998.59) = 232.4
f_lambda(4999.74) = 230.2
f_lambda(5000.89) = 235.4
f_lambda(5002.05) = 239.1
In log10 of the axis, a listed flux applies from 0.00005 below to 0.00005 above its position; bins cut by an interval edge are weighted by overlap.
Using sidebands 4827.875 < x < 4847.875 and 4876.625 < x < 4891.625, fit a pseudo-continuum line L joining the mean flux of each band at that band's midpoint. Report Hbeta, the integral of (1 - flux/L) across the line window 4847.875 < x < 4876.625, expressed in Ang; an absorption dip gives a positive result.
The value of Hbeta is 2.2 Ang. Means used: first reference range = 250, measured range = 230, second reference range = 248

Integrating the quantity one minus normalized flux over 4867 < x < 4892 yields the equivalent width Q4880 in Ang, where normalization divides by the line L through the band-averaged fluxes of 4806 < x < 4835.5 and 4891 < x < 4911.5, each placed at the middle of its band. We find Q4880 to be 2.5 Ang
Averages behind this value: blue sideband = 247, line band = 239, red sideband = 273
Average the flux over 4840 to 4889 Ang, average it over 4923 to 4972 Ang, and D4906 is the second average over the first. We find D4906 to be 1.07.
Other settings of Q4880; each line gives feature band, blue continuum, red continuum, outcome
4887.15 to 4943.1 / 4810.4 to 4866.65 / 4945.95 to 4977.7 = -2.10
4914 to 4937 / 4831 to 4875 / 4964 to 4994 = -1.08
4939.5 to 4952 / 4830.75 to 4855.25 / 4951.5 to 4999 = -1.16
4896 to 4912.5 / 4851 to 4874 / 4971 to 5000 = -3.34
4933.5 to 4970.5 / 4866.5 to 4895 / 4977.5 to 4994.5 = -3.10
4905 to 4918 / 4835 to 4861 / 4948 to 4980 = -0.48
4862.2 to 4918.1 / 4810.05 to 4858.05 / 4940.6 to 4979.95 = 0.77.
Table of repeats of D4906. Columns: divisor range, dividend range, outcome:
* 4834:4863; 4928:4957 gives 1.04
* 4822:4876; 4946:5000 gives 1.04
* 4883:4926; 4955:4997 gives 0.93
